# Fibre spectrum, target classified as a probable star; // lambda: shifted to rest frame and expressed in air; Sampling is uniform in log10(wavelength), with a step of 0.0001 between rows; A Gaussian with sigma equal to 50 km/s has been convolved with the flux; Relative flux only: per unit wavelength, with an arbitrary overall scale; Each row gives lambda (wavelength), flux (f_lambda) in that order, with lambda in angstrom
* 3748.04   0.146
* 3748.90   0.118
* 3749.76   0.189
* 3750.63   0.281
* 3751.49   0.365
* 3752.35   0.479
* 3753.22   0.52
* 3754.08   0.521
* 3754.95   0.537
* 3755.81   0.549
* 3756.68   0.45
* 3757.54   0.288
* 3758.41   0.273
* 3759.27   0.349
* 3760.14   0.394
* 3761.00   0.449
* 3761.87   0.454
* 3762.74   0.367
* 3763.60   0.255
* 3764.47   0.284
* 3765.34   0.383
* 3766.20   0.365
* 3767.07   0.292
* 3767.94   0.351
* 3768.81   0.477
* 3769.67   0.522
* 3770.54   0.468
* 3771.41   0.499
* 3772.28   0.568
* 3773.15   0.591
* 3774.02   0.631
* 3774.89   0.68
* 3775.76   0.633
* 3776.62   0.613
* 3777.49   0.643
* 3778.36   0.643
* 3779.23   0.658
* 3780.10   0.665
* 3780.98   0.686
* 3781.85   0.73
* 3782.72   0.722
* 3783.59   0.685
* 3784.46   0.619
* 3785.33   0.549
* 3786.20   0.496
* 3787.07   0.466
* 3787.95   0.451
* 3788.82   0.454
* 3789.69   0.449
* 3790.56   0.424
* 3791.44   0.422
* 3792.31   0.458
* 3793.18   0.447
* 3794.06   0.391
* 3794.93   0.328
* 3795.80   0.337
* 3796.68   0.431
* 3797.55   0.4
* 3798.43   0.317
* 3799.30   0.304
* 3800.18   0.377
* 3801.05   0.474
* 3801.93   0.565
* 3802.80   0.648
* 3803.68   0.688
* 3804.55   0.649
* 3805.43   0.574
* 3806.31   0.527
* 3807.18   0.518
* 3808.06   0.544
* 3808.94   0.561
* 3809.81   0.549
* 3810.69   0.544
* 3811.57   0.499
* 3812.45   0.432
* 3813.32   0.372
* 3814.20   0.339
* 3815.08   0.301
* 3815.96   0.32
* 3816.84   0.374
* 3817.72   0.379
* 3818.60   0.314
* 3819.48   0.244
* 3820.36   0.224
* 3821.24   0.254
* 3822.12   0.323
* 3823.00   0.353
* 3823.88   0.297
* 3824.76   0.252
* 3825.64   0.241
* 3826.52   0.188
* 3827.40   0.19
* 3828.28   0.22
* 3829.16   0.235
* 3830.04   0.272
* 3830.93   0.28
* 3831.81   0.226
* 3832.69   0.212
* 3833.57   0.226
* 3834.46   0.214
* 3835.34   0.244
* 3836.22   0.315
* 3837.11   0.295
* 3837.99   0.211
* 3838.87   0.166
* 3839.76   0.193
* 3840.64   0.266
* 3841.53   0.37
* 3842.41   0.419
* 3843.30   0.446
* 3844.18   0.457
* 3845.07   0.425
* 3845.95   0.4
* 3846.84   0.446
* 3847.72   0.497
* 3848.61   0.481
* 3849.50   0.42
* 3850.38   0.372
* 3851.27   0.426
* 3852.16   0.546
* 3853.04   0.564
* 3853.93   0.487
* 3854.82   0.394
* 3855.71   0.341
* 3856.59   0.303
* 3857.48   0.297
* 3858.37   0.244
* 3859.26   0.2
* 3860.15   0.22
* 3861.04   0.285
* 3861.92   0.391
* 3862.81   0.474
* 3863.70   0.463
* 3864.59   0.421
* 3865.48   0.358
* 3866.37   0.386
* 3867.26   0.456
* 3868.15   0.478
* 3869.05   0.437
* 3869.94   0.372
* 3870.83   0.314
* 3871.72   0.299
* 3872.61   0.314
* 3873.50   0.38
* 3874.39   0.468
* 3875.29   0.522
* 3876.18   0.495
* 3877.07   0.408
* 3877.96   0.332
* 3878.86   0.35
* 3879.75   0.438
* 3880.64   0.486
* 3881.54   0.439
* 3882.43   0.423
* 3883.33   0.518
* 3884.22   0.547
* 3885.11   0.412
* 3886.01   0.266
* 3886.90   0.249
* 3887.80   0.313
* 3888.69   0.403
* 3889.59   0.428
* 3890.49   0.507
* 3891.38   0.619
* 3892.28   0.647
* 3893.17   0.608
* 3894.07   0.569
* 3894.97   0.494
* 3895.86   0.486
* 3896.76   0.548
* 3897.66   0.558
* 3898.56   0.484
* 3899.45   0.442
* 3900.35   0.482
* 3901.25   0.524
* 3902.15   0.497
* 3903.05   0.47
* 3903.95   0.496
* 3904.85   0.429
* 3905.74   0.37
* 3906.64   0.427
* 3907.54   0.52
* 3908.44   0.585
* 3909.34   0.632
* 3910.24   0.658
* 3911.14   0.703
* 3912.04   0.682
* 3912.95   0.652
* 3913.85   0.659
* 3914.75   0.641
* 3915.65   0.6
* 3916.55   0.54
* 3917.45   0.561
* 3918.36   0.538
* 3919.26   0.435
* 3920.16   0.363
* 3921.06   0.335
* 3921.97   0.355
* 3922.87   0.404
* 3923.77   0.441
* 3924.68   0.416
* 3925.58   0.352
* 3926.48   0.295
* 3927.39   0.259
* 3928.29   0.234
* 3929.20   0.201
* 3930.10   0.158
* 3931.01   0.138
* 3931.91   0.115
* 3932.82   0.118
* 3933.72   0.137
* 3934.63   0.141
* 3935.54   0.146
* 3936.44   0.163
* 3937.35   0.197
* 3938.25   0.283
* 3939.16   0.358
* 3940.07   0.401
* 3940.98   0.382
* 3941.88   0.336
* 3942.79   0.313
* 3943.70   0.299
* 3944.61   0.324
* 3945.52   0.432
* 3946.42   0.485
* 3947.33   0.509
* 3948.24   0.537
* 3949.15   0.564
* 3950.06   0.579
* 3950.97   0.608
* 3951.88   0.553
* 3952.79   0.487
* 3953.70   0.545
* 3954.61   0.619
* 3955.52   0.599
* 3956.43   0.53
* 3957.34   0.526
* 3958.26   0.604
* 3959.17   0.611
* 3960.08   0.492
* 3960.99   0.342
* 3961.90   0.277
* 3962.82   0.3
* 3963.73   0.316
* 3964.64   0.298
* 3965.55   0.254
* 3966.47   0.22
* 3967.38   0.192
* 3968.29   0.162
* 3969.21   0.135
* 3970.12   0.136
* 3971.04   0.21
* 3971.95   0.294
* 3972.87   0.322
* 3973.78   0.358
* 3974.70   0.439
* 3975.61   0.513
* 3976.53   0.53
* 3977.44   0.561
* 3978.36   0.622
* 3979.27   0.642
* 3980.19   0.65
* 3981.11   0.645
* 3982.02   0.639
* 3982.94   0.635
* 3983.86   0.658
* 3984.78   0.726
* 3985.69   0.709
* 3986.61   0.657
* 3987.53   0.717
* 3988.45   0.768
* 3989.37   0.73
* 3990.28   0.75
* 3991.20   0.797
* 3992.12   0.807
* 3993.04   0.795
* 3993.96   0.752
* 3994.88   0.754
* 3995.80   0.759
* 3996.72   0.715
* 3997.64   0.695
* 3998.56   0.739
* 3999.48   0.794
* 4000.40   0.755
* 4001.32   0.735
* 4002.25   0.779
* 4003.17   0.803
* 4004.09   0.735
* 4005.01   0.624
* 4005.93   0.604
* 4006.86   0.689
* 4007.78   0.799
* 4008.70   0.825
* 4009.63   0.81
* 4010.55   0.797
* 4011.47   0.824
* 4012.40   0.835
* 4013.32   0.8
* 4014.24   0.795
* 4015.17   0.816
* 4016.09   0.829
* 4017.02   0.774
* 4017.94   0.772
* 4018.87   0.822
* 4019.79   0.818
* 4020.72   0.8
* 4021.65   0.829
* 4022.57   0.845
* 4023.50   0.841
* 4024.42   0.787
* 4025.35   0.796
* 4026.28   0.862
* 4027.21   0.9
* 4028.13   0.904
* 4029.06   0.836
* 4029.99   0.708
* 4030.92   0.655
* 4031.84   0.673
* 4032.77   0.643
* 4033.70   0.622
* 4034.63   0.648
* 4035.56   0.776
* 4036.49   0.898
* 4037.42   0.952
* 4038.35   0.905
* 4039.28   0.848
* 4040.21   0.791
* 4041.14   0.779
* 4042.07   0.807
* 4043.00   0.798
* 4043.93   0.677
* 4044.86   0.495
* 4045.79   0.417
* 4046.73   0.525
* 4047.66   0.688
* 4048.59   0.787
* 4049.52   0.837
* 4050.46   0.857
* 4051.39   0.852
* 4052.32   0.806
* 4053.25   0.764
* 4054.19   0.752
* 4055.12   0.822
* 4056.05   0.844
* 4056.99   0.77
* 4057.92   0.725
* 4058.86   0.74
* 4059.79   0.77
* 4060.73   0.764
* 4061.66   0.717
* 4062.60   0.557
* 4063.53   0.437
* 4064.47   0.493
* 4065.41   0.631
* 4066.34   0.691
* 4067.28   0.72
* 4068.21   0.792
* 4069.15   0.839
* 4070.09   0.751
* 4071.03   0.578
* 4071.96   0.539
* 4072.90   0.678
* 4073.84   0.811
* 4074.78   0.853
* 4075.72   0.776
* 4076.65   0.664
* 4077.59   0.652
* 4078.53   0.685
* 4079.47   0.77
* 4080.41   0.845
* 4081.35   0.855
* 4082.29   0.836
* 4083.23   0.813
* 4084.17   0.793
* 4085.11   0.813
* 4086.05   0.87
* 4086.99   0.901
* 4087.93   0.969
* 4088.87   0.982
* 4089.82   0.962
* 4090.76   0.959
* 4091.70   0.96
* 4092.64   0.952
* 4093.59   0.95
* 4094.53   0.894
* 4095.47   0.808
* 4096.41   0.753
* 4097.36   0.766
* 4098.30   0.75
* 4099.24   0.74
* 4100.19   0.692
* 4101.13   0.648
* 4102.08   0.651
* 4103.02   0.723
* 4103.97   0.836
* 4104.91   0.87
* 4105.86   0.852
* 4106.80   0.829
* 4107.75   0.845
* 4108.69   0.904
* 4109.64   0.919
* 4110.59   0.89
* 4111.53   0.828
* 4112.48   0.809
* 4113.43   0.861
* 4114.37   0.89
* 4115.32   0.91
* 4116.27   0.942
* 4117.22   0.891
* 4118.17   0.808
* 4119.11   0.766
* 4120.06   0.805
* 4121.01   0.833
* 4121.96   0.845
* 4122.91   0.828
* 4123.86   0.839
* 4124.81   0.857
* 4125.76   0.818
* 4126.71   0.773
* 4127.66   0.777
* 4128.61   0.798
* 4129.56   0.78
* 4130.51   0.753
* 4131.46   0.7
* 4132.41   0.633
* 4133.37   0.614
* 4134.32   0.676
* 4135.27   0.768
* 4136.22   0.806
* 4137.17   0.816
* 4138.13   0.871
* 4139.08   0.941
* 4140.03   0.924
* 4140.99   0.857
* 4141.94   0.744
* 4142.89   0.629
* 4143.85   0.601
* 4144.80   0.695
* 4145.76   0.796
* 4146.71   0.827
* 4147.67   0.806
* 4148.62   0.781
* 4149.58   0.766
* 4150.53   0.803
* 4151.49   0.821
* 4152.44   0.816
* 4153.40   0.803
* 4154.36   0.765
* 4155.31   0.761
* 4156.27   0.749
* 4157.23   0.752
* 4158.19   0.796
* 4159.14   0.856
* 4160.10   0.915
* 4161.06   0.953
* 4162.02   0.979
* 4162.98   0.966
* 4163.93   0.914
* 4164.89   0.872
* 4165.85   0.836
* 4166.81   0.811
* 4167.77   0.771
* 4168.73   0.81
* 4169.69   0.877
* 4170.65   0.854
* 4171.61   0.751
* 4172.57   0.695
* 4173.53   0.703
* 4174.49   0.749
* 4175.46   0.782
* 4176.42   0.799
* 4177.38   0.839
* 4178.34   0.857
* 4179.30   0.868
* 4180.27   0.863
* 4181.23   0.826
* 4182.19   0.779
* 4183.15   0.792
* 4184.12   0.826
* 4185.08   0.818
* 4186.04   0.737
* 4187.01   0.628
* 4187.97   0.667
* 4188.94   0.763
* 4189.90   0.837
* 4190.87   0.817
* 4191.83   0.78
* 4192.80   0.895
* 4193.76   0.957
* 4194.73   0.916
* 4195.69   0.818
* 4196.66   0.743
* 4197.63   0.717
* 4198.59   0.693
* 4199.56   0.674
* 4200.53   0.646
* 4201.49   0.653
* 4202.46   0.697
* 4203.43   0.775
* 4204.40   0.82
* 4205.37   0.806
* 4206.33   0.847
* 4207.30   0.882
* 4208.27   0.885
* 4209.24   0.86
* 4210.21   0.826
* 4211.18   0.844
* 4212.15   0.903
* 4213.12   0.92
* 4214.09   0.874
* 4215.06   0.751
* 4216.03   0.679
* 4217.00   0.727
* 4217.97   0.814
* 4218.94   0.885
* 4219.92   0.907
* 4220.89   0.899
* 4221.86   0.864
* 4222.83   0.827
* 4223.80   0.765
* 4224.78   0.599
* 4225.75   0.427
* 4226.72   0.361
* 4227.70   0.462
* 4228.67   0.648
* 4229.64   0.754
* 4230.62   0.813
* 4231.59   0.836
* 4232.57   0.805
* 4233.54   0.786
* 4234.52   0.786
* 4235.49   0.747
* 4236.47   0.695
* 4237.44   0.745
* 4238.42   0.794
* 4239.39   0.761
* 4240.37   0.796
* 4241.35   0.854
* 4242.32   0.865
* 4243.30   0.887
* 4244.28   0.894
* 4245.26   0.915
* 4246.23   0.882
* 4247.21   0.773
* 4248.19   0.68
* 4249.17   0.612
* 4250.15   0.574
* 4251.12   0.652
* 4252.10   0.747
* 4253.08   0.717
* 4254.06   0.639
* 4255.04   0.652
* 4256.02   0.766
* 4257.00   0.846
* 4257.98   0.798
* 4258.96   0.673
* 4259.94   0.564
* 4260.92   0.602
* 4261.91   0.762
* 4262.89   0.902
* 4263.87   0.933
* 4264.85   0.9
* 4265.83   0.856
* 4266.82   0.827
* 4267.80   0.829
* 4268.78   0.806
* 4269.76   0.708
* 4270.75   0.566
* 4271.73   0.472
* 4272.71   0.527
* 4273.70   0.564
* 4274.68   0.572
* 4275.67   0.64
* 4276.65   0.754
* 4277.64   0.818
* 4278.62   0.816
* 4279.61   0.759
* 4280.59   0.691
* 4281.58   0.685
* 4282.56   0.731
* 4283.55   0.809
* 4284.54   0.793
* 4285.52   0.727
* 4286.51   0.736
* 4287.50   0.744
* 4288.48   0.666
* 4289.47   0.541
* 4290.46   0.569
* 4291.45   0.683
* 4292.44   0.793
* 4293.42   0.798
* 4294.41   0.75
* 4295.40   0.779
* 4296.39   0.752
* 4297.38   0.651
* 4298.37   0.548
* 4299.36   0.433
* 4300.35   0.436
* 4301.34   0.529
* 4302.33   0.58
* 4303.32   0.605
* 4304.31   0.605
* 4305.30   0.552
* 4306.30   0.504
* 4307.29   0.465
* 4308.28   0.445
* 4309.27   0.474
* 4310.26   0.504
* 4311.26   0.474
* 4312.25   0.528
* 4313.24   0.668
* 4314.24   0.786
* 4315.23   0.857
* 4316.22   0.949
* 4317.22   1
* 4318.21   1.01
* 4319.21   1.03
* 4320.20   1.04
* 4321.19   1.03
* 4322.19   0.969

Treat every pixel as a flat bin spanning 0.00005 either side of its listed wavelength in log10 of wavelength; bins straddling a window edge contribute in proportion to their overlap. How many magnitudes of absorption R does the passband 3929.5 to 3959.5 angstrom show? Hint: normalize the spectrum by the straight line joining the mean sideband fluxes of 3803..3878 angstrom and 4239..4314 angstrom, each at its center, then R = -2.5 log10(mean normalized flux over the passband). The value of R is 0.16 mag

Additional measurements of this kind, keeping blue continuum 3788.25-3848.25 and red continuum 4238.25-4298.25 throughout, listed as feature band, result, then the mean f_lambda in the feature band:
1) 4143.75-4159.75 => -0.22 mag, 0.782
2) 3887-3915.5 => -0.20 mag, 0.531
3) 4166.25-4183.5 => -0.21 mag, 0.802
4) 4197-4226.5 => -0.13 mag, 0.778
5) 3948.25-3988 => 0.04 mag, 0.477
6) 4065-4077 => -0.24 mag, 0.719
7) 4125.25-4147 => -0.21 mag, 0.765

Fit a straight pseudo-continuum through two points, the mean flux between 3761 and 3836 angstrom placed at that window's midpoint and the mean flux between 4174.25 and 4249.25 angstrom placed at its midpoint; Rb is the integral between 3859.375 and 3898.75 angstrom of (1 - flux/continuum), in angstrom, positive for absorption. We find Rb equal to 5.56 angstrom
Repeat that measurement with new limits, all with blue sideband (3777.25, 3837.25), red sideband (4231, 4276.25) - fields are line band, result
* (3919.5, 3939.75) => 9.97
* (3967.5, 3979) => 3.92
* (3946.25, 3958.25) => -0.63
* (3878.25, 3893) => 1.07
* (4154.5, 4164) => -2.58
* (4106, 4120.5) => -4.92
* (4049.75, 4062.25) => -3.79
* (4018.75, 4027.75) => -3.97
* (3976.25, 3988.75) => -2.45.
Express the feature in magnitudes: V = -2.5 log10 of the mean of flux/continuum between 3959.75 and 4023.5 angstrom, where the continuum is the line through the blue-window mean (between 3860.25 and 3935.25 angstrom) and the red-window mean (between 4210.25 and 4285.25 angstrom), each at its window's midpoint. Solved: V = -0.20 mag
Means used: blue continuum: 0.43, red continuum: 0.748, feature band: 0.626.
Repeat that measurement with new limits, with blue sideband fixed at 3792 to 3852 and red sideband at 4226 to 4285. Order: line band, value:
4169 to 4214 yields -0.17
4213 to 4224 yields -0.17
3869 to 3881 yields 0.04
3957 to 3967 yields 0.27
